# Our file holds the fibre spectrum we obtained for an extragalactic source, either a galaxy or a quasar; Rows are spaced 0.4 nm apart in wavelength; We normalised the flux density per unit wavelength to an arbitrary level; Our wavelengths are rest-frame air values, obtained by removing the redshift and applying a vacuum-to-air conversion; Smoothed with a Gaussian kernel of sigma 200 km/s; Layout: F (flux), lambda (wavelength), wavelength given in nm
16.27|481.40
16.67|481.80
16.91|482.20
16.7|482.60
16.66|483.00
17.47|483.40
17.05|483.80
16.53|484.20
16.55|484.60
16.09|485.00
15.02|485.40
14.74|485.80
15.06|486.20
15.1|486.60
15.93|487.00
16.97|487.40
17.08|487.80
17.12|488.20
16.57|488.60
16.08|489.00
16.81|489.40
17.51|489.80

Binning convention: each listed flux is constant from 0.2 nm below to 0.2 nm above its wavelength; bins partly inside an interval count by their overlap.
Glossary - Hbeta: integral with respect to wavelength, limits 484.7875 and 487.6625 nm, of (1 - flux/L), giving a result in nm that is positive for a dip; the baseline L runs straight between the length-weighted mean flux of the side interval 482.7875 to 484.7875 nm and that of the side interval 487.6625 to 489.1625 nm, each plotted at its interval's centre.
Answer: 0.20 nm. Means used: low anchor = 16.9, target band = 15.6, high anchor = 16.7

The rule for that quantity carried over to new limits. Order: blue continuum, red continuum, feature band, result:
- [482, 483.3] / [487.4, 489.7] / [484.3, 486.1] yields 0.13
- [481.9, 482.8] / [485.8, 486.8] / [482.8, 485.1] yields -0.10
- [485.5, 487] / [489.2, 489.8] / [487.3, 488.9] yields -0.07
